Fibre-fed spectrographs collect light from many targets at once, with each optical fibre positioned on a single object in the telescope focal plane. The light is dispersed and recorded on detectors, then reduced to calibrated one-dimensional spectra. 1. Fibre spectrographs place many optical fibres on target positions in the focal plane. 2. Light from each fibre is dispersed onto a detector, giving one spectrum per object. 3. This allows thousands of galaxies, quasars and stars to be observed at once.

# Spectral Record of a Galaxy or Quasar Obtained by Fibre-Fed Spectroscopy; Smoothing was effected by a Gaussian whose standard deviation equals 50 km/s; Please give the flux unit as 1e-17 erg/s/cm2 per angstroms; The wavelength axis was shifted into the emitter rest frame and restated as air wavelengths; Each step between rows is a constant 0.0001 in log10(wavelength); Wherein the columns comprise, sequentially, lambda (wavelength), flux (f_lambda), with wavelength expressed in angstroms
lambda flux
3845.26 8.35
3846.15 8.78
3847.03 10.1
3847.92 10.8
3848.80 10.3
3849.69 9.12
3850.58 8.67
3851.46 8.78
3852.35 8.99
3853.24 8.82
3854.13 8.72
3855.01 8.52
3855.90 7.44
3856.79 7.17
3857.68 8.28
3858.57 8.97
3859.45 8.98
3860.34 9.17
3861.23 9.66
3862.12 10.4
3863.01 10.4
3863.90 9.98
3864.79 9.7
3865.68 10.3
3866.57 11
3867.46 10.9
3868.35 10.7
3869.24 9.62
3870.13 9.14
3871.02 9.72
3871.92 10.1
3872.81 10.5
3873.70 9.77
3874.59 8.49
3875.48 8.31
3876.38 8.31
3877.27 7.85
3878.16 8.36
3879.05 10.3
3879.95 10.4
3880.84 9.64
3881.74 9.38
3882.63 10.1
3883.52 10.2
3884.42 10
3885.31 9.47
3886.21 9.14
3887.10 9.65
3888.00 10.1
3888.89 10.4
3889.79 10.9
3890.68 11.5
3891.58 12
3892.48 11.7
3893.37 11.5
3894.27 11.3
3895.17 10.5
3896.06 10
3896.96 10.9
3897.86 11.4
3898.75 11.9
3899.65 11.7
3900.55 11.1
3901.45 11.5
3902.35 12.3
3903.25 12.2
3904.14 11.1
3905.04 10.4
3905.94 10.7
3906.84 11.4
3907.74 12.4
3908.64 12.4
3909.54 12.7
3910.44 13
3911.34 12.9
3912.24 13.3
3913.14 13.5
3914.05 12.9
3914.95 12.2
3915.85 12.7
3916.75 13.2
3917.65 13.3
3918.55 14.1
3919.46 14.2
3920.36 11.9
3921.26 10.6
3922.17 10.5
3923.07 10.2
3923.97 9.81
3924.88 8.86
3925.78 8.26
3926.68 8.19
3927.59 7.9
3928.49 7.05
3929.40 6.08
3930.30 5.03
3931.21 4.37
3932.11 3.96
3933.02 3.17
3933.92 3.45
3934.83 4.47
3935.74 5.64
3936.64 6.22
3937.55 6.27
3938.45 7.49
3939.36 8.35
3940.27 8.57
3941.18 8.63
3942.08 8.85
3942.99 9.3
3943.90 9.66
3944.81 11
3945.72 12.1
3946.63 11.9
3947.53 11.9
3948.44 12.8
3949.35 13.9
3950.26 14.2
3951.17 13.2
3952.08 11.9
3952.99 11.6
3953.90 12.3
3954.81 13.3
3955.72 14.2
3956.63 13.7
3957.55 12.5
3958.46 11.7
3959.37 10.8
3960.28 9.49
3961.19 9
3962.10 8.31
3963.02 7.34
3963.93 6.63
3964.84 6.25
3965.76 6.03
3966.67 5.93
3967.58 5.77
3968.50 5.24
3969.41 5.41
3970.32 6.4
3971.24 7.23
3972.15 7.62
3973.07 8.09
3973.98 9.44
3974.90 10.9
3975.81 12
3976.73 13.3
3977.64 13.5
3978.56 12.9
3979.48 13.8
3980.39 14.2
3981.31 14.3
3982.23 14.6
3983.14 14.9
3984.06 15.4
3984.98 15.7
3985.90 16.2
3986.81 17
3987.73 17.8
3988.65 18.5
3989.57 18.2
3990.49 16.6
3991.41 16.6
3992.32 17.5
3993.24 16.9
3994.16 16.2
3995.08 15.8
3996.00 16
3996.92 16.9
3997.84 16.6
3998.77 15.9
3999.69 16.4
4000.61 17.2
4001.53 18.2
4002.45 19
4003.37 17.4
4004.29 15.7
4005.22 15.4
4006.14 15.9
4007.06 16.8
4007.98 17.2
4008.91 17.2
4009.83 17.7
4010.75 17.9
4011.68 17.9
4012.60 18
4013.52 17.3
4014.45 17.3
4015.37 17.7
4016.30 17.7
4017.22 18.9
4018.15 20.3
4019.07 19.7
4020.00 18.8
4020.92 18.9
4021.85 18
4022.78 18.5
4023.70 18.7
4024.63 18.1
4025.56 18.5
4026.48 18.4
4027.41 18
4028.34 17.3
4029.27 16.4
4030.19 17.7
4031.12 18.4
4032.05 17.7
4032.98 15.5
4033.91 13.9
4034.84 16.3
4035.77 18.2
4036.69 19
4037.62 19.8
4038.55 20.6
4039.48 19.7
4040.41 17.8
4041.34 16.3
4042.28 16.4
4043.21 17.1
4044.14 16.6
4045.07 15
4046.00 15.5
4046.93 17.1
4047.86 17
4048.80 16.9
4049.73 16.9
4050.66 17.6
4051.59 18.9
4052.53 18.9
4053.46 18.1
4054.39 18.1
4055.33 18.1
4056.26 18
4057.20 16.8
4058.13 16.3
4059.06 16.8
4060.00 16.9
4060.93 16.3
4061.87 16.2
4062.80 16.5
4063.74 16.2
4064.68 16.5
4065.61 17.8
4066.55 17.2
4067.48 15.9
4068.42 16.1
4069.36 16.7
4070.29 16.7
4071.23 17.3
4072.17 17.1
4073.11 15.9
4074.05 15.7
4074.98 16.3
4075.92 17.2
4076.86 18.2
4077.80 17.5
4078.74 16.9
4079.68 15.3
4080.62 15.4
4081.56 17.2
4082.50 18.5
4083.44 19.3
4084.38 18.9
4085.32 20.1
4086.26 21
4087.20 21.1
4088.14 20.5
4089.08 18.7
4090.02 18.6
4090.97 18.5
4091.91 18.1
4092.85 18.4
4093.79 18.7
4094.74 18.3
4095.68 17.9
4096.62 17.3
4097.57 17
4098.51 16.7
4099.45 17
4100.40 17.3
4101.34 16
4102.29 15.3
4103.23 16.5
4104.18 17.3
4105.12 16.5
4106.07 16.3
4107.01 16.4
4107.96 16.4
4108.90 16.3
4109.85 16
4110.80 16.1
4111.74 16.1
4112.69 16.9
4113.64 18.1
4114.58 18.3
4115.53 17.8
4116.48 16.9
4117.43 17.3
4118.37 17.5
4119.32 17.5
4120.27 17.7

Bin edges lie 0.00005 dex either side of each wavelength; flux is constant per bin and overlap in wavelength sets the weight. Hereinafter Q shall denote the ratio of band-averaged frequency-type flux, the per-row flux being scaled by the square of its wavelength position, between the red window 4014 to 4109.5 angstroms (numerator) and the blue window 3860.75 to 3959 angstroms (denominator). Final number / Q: 1.8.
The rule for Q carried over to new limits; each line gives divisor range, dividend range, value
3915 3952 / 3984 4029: 1.94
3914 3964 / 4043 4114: 1.88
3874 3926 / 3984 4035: 1.66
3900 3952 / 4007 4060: 1.84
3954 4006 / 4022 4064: 1.38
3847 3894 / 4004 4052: 1.97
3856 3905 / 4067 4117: 1.90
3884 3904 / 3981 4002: 1.58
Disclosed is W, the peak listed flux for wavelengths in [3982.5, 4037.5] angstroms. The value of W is 20.3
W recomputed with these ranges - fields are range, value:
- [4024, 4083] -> 20.6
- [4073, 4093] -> 21.1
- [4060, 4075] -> 17.8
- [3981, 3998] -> 18.5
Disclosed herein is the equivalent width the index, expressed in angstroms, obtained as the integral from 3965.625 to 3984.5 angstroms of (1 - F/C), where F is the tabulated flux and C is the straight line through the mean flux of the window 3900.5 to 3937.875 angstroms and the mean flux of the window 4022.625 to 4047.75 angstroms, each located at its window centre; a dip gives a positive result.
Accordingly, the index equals 4.5 angstroms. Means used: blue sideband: 9.88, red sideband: 17.5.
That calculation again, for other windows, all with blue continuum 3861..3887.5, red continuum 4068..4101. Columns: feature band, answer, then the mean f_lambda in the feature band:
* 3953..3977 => 7.2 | 9.2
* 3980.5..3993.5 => -2.2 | 16.4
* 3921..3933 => 4.3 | 7.54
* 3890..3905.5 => -1.1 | 11.3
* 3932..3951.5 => 5.4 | 8.93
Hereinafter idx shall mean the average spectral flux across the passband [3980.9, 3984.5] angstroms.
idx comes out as 14.8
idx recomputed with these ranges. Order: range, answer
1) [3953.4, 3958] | 13.2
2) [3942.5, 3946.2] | 10.5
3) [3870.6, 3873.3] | 10.1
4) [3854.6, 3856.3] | 7.97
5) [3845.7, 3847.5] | 9.44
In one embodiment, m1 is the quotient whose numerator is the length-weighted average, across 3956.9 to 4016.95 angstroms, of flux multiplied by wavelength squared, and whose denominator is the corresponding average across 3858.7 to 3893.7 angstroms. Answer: 1.5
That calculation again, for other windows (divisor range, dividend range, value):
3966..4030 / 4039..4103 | 1.17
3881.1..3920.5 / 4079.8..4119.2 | 1.68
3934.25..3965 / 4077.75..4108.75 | 1.88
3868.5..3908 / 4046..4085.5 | 1.80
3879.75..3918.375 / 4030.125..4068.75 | 1.63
